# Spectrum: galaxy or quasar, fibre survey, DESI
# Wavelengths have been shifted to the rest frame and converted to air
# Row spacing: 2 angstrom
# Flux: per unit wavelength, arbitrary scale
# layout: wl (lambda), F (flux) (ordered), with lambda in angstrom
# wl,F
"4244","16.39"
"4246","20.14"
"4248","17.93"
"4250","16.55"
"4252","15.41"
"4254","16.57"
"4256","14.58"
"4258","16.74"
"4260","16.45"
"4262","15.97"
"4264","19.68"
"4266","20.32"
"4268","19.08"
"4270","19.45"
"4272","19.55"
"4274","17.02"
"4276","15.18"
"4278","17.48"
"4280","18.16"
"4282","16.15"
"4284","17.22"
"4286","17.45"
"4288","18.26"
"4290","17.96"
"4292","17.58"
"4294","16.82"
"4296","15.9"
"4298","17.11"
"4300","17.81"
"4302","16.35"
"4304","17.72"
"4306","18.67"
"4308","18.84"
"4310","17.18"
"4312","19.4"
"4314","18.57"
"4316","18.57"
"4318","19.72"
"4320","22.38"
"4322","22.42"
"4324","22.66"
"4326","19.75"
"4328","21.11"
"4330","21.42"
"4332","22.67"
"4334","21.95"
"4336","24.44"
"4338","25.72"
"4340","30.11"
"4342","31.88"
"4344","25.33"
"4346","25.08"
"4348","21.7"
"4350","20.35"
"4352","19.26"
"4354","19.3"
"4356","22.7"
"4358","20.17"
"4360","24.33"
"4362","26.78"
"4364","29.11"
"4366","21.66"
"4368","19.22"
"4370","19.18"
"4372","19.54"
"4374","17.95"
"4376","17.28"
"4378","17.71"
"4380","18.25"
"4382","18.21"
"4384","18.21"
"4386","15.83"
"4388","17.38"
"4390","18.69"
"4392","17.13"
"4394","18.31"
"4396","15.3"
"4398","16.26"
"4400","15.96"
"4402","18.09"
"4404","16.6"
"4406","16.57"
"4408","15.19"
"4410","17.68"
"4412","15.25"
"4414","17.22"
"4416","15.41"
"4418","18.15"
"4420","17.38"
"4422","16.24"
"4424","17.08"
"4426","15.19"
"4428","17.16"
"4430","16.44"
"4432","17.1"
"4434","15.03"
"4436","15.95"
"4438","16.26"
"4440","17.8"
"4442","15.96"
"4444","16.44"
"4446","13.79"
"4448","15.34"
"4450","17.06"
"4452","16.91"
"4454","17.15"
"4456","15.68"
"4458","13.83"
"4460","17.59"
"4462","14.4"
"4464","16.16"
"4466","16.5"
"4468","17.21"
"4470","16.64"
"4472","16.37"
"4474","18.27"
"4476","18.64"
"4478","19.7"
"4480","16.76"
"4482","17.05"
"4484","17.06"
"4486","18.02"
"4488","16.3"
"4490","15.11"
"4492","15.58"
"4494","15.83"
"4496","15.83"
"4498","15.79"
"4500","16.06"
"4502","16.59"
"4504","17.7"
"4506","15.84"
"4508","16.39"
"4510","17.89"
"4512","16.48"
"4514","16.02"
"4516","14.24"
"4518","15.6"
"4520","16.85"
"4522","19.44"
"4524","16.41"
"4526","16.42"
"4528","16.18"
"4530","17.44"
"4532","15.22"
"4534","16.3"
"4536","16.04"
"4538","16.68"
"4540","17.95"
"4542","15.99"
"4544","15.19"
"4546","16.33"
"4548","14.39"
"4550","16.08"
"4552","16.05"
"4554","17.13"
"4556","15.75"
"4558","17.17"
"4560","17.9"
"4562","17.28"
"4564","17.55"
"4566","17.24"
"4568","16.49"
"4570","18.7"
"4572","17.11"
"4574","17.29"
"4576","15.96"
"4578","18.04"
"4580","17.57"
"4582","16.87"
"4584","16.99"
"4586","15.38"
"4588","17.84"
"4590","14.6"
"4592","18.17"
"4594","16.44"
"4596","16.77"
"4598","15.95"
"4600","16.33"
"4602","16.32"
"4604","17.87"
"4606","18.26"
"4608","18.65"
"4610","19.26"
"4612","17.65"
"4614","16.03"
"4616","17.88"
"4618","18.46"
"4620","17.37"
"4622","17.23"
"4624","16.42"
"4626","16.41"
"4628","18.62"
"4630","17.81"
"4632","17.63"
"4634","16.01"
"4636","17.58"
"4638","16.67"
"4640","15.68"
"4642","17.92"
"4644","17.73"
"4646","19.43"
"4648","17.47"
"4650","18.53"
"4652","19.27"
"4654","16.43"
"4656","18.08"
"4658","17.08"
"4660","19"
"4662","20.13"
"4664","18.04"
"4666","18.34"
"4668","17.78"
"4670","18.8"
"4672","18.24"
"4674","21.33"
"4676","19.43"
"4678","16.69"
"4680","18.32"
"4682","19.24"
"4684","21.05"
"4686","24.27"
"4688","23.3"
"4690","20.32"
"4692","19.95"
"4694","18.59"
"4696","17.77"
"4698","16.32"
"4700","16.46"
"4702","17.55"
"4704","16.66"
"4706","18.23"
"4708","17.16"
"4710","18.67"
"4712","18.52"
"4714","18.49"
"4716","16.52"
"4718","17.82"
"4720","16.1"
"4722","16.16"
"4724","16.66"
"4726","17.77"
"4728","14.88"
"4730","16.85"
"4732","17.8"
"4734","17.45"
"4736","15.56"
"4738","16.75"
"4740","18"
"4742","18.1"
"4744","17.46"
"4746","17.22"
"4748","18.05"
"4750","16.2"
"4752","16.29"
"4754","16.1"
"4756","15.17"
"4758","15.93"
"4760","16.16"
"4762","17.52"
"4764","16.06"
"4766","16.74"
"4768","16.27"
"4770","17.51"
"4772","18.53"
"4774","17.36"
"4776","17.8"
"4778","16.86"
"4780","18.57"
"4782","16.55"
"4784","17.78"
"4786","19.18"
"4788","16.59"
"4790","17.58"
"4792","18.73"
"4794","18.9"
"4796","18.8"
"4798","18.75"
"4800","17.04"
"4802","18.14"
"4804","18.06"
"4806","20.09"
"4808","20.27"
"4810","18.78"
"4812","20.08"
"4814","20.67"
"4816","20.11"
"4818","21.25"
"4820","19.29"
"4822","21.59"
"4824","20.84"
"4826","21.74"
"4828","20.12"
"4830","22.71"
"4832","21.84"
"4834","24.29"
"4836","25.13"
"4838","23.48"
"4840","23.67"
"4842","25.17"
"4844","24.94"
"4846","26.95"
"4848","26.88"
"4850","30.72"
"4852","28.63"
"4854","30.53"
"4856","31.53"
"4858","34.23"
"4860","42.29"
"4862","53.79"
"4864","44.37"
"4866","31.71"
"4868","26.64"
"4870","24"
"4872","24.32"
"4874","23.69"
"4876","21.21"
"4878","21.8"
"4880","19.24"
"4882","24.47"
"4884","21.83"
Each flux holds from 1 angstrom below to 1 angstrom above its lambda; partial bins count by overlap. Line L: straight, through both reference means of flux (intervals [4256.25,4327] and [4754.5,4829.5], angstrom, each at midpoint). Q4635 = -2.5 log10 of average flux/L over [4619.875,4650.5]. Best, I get 0.06 mag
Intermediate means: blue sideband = 18.2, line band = 17.4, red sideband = 18.4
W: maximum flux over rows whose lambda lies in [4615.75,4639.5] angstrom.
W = 18.62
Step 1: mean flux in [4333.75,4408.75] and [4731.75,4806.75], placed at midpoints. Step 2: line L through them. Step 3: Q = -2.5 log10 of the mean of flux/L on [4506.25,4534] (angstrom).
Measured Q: 0.17 mag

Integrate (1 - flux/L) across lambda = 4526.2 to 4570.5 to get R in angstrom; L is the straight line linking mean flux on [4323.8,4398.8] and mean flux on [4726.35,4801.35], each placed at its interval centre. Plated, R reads 6.3 angstrom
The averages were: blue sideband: 21.1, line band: 16.6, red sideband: 17.2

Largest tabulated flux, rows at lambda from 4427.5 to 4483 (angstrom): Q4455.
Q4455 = 19.7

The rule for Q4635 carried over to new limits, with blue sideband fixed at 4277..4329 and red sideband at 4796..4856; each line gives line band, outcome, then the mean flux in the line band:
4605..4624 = 0.18 mag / 17.8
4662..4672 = 0.16 mag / 18.4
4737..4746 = 0.24 mag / 17.5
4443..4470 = 0.22 mag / 16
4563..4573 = 0.18 mag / 17.4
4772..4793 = 0.24 mag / 17.7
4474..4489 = 0.13 mag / 17.7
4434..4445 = 0.20 mag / 16.3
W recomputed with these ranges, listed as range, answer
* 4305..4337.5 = 24.44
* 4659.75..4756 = 24.27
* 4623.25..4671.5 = 20.13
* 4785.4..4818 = 21.25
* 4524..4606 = 18.7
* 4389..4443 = 18.69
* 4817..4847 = 26.95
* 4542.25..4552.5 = 16.33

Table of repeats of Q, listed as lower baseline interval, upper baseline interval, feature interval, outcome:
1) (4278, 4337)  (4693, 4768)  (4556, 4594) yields 0.04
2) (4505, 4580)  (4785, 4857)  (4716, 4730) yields 0.21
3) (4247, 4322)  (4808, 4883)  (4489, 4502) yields 0.30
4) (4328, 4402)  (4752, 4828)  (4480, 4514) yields 0.22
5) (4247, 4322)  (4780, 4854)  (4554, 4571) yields 0.14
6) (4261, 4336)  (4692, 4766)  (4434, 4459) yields 0.14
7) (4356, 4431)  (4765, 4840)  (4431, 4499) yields 0.12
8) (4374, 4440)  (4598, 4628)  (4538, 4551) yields 0.08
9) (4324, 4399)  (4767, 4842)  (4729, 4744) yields 0.16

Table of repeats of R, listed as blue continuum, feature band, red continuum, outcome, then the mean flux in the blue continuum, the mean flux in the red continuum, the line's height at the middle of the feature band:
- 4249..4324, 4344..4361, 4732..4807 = -3.8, 17.9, 17.4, 17.8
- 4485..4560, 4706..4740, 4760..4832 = 1.9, 16.4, 18.8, 18.1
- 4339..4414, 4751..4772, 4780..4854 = 4.7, 19.9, 21.3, 21.2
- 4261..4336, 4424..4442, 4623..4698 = 2.2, 18.8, 18.5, 18.7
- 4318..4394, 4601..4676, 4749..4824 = 5.2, 21.5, 18.1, 19.2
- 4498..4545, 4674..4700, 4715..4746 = -4.2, 16.5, 16.9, 16.8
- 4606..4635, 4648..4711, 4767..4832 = -2.4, 17.6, 19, 18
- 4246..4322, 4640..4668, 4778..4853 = 2.7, 17.8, 21.1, 20.1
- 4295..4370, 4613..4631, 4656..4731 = 1.5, 21.5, 18.3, 19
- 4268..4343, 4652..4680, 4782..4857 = 3.7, 19.7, 21.8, 21.2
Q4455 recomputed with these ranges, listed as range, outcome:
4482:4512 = 18.02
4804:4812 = 20.27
